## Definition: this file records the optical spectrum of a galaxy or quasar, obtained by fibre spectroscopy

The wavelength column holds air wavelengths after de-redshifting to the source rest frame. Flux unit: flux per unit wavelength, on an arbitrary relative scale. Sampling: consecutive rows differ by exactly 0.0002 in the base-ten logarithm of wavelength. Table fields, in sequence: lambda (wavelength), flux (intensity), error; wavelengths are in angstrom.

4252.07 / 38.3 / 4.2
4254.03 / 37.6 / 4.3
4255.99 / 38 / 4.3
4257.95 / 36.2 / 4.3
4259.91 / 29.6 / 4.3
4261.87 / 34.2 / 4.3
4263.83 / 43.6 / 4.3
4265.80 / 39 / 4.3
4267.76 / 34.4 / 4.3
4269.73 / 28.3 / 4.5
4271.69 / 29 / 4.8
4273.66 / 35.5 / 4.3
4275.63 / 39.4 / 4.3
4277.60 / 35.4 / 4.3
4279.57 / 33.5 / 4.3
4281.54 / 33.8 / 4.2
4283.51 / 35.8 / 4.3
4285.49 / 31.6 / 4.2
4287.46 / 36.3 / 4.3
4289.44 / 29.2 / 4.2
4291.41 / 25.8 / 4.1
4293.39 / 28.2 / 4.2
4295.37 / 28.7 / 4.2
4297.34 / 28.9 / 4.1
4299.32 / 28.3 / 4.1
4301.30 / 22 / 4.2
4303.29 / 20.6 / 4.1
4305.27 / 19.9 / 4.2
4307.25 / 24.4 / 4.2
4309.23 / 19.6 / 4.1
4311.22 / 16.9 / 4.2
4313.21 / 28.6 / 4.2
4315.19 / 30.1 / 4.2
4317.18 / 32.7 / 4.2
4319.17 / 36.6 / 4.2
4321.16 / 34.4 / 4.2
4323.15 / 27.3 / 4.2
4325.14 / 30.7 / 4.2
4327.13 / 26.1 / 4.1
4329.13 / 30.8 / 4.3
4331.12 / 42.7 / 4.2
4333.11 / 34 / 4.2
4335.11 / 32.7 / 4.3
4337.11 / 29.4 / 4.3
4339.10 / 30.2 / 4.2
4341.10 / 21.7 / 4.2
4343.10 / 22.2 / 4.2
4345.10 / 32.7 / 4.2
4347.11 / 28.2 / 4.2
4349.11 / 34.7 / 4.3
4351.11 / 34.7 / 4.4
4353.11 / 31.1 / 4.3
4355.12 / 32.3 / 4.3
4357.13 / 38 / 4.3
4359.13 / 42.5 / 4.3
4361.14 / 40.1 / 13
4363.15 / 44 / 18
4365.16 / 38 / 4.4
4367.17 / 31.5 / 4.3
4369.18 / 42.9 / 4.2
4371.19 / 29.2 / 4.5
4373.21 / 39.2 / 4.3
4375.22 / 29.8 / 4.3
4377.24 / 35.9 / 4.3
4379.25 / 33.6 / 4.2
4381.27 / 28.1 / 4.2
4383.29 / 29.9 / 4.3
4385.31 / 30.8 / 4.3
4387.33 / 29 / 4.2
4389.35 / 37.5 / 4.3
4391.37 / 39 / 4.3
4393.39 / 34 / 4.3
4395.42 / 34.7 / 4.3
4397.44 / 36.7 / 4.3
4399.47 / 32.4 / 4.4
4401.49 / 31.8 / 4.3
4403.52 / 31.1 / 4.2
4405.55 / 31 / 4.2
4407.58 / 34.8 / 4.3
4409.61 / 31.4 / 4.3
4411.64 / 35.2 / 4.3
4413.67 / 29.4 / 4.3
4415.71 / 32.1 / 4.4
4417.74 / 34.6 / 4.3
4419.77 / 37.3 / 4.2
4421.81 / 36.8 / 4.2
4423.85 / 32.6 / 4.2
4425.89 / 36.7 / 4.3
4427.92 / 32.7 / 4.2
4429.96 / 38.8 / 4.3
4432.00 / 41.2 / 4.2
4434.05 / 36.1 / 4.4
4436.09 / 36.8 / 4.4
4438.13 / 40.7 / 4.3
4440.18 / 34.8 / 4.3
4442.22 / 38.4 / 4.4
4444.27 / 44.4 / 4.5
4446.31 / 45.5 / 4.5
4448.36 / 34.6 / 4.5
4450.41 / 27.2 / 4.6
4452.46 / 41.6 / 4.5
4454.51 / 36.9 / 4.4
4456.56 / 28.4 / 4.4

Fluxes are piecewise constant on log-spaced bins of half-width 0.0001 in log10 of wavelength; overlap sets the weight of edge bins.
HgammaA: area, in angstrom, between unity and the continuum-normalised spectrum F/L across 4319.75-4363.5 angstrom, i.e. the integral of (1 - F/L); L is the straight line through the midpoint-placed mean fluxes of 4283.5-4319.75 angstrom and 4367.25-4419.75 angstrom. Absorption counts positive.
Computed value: -3.9 angstrom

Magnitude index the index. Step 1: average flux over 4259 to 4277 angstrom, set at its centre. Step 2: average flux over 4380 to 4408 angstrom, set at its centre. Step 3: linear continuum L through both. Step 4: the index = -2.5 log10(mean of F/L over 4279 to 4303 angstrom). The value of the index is 0.16 mag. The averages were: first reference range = 34.8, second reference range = 32.9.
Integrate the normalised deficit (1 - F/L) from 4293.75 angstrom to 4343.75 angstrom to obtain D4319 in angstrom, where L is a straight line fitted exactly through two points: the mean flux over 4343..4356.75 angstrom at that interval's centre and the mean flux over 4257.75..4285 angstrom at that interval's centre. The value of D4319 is 7.4 angstrom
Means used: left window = 34.7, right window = 31.7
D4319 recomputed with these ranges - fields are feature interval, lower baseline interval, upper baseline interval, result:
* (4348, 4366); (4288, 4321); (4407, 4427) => -4.2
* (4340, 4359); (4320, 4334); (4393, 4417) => 0.8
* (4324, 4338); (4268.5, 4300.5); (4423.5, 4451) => 0.5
